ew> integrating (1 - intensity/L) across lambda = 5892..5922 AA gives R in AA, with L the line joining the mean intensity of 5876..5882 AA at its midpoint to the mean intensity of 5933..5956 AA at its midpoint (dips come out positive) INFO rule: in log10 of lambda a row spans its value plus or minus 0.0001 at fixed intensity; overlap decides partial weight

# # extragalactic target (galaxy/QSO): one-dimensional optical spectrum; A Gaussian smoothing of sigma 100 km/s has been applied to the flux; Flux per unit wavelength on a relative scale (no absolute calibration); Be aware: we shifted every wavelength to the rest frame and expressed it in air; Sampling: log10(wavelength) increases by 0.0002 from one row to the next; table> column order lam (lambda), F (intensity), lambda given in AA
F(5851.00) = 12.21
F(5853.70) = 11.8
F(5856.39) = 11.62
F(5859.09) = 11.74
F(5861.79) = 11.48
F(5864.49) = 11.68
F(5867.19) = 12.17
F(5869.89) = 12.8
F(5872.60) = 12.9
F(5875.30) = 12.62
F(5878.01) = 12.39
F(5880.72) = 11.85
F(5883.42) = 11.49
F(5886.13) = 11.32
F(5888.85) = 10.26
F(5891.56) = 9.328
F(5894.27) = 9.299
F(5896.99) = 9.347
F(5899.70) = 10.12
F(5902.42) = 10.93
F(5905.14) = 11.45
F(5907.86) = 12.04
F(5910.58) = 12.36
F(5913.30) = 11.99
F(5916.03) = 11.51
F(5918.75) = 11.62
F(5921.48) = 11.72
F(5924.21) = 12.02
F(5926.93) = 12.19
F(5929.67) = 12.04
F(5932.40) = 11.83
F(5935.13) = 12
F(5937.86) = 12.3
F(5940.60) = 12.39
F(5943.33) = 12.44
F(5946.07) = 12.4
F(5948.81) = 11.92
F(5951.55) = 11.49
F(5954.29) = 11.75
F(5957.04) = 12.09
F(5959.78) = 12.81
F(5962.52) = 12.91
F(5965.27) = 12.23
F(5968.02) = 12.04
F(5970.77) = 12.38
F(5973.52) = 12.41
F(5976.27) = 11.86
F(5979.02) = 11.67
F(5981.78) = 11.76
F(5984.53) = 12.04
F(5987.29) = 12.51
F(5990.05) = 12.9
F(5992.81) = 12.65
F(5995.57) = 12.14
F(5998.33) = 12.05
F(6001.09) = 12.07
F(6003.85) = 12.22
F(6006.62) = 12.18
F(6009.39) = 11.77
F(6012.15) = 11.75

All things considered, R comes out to 2.65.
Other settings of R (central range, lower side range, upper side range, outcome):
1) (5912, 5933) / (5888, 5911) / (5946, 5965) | -1.26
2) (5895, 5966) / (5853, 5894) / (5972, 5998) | 0.67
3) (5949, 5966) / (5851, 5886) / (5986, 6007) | 0.08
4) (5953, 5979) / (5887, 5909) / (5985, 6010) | -1.29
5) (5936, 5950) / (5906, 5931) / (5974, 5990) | -0.35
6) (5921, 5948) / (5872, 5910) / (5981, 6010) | -1.35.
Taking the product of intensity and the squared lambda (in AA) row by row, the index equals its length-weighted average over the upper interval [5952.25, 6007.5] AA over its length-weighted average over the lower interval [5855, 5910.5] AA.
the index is 1.1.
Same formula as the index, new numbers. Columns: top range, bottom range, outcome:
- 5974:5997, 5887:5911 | 1.19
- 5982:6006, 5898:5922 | 1.10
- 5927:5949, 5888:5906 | 1.23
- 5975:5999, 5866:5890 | 1.05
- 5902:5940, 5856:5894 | 1.04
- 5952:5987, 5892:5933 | 1.10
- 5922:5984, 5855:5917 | 1.09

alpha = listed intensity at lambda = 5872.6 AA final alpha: 12.9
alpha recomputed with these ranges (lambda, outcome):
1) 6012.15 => 11.75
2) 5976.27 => 11.86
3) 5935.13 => 12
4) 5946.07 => 12.4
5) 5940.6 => 12.39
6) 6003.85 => 12.22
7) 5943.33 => 12.44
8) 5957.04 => 12.09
